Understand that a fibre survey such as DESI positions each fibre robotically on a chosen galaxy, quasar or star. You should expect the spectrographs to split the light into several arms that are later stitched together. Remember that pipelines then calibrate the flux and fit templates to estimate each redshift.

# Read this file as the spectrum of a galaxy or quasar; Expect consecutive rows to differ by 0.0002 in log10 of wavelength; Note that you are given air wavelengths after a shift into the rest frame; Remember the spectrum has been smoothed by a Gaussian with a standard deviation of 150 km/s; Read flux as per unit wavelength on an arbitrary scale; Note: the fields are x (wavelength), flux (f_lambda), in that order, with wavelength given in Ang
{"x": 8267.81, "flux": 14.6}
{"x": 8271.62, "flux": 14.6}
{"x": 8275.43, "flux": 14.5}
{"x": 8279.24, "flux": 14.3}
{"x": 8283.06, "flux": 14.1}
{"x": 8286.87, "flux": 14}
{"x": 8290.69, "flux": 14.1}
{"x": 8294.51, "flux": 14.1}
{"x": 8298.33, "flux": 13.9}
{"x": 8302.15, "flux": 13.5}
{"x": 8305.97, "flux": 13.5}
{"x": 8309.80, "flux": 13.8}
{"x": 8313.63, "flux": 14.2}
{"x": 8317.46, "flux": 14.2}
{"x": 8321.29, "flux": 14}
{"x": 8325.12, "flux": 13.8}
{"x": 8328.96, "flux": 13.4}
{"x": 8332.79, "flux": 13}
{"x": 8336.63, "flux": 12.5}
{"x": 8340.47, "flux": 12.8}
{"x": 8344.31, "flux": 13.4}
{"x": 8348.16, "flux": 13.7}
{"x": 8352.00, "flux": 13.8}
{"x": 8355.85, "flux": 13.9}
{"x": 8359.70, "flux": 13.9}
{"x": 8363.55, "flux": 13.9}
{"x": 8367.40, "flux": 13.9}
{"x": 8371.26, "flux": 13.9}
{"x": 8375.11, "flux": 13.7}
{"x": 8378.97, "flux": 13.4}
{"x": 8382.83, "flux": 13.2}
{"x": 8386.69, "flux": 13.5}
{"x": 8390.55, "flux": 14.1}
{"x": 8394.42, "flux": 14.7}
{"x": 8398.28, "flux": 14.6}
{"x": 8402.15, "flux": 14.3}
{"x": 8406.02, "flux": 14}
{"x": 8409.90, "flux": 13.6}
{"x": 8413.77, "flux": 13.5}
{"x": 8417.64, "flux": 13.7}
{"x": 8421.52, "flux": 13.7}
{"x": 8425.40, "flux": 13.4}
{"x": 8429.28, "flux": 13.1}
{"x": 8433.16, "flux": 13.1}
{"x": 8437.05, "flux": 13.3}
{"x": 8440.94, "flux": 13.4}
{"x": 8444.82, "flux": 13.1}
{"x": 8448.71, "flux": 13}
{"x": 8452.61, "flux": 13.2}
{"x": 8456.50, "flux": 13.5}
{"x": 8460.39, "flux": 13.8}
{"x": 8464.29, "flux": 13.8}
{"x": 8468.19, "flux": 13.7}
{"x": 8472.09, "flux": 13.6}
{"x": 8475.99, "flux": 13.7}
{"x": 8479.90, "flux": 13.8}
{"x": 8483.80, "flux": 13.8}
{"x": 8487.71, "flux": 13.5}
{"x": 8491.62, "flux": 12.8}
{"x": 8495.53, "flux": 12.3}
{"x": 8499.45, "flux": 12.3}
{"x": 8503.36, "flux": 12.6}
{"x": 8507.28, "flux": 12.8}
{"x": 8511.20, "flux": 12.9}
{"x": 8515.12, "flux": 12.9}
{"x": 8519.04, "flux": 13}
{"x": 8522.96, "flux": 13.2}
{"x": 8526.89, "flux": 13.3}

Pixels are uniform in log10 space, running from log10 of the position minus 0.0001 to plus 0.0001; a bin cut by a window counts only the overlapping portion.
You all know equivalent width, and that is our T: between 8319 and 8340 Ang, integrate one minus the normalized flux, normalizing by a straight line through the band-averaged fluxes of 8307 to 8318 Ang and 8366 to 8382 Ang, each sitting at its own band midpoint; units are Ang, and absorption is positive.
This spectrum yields 0.9 Ang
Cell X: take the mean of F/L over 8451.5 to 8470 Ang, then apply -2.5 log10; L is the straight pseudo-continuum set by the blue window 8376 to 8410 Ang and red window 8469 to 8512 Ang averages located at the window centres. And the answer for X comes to -0.02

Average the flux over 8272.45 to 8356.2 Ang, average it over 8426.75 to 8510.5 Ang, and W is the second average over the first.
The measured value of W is 0.96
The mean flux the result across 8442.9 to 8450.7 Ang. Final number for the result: 13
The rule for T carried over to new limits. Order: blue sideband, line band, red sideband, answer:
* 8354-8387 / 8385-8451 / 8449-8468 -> -0.2 Ang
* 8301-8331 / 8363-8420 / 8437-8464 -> -1.3 Ang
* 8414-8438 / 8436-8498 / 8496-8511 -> -2.0 Ang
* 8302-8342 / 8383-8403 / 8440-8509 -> -1.1 Ang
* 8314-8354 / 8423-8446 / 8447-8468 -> 0.4 Ang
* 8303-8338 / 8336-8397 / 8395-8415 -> 0.8 Ang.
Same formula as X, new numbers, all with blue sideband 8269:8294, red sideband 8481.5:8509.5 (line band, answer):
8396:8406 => -0.07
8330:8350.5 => 0.06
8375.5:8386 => 0.02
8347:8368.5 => -0.01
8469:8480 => -0.05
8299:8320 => 0.02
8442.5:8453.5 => 0.01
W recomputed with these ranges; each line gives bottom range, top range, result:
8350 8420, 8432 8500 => 0.96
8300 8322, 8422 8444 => 0.96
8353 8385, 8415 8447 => 0.97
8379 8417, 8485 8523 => 0.92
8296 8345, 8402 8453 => 0.99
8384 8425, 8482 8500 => 0.93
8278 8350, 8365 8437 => 1.00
